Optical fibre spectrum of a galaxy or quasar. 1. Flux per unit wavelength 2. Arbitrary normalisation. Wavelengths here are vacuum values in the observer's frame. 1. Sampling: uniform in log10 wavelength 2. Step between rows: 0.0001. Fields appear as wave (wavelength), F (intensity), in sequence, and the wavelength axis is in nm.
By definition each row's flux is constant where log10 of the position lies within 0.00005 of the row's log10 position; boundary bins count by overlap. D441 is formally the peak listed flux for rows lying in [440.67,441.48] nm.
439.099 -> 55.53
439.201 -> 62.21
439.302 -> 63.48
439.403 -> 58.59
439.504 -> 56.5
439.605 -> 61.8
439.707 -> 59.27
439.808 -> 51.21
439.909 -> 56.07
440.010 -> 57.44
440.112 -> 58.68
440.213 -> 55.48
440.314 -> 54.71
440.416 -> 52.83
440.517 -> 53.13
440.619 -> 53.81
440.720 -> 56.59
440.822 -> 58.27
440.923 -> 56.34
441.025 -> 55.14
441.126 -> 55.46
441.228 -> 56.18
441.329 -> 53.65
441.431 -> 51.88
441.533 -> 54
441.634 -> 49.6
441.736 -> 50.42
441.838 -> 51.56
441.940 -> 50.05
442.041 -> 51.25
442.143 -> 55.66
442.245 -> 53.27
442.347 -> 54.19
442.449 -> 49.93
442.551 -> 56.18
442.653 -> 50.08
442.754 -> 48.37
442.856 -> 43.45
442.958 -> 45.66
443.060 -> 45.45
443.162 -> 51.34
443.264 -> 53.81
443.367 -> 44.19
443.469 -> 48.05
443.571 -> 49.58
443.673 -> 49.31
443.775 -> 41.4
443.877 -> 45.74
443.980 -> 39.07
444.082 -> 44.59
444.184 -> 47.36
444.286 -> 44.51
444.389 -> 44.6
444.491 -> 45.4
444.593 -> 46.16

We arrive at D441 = 58.27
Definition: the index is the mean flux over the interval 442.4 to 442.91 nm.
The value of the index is 49.6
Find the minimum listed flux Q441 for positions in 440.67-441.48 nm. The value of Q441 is 51.88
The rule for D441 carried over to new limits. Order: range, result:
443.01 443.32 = 53.81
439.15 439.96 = 63.48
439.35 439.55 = 58.59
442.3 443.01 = 56.18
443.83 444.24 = 47.36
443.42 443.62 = 49.58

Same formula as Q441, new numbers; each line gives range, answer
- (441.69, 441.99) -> 50.05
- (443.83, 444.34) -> 39.07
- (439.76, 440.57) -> 51.21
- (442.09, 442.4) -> 53.27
